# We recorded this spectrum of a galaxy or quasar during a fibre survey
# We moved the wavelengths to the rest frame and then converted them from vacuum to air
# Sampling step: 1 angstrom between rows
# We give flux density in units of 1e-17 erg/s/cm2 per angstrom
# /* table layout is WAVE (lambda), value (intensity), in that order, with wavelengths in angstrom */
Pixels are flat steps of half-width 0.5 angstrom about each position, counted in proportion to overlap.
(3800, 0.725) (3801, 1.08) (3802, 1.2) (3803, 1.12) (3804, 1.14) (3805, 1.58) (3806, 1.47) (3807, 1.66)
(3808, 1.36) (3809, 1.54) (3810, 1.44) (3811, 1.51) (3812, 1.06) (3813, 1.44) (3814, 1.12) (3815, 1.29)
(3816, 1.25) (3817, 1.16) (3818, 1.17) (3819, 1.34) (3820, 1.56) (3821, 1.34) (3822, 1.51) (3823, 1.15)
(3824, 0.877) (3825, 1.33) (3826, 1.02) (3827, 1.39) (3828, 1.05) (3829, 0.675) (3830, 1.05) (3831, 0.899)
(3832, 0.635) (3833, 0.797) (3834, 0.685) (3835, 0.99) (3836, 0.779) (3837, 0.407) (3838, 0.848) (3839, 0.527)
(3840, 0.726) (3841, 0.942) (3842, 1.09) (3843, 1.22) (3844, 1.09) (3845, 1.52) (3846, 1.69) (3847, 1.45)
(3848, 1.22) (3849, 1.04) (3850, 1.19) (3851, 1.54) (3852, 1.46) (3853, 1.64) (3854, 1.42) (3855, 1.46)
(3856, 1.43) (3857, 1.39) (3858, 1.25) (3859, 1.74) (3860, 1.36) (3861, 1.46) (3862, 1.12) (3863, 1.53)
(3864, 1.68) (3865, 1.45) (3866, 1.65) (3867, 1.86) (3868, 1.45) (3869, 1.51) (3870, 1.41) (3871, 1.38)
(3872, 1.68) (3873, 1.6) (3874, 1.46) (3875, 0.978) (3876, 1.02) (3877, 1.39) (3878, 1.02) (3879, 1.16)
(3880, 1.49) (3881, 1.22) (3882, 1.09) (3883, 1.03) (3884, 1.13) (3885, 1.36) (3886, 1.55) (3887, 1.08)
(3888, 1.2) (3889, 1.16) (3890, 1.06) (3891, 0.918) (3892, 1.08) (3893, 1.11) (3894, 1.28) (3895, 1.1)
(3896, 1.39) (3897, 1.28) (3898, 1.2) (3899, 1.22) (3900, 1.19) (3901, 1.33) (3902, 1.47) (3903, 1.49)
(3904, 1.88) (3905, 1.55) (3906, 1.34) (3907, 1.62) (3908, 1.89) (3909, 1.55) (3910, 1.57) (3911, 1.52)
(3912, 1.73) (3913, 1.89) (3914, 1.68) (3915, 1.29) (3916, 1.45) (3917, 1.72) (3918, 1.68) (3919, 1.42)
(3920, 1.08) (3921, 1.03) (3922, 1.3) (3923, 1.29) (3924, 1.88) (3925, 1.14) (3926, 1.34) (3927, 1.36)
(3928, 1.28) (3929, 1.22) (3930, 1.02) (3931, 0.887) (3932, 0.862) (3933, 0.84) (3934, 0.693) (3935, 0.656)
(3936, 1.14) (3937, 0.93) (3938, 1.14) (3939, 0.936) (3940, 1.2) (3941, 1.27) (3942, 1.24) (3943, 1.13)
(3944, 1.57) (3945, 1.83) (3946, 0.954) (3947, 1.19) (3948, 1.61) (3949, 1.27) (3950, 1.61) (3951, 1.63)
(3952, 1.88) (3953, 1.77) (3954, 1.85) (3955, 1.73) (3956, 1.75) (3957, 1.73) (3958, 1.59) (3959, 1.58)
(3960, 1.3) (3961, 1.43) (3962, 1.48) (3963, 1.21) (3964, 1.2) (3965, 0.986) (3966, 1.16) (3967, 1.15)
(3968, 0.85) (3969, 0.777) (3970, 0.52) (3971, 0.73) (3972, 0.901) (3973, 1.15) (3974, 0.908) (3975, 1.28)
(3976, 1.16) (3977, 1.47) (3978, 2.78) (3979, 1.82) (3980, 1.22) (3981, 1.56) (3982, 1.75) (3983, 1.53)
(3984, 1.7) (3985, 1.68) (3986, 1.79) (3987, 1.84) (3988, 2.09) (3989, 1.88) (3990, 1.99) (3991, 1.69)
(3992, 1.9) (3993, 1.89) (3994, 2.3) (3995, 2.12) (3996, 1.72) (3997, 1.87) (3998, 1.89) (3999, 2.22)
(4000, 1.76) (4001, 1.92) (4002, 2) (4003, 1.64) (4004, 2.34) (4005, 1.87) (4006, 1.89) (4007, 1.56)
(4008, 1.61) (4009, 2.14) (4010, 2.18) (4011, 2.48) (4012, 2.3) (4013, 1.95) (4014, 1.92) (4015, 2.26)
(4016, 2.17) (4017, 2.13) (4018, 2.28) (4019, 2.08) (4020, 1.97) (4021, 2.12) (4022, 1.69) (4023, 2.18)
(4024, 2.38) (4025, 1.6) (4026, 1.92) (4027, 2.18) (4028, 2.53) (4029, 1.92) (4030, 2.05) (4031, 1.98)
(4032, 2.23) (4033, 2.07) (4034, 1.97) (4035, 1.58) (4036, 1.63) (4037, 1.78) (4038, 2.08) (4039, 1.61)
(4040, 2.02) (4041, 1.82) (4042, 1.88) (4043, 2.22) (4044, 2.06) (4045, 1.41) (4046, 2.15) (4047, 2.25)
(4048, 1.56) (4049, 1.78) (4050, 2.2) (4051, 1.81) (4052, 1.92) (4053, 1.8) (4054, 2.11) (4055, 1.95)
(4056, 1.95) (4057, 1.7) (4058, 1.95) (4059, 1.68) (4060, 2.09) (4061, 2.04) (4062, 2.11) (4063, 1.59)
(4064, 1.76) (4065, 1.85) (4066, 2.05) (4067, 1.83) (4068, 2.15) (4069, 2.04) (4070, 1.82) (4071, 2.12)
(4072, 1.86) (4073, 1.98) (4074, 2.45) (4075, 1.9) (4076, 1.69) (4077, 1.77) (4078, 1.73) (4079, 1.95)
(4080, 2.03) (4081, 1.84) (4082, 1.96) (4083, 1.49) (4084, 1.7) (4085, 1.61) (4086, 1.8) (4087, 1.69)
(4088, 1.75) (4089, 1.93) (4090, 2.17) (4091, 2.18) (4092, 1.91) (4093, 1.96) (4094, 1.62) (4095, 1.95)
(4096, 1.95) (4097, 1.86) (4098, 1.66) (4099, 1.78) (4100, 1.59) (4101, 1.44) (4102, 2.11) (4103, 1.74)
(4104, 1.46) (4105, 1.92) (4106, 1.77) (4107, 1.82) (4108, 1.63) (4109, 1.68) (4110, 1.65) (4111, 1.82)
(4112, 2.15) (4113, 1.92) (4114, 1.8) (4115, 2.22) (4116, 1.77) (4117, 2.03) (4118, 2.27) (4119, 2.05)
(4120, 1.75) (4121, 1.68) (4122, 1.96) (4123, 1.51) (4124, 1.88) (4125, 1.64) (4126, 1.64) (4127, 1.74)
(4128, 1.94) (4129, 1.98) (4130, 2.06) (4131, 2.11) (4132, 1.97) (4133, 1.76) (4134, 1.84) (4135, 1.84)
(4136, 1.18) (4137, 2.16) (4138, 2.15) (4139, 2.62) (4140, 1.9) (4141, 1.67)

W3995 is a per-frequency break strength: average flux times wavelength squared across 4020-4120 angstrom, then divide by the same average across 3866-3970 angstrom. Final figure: 1.54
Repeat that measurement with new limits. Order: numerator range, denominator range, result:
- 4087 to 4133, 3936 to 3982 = 1.48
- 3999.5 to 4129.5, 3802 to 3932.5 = 1.63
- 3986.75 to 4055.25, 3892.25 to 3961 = 1.51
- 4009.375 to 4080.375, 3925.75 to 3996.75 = 1.46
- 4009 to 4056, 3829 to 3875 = 1.75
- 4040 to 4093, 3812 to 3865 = 1.79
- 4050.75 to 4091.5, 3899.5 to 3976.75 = 1.53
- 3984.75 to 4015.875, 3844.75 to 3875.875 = 1.46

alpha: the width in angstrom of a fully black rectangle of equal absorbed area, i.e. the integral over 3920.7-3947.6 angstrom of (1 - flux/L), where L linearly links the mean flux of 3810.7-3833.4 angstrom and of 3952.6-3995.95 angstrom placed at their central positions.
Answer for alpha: 4.90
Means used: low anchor 1.16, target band 1.16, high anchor 1.52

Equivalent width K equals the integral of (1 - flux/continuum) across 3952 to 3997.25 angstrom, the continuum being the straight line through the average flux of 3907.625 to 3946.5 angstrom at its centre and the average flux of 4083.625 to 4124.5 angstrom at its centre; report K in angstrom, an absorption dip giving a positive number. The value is -2.7 angstrom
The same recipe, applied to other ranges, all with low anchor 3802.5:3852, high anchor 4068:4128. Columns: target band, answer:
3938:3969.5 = 2.2 angstrom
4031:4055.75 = -3.0 angstrom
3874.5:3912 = 0.9 angstrom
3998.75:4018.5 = -4.9 angstrom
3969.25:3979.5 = 1.9 angstrom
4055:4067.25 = -0.9 angstrom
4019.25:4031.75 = -2.9 angstrom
